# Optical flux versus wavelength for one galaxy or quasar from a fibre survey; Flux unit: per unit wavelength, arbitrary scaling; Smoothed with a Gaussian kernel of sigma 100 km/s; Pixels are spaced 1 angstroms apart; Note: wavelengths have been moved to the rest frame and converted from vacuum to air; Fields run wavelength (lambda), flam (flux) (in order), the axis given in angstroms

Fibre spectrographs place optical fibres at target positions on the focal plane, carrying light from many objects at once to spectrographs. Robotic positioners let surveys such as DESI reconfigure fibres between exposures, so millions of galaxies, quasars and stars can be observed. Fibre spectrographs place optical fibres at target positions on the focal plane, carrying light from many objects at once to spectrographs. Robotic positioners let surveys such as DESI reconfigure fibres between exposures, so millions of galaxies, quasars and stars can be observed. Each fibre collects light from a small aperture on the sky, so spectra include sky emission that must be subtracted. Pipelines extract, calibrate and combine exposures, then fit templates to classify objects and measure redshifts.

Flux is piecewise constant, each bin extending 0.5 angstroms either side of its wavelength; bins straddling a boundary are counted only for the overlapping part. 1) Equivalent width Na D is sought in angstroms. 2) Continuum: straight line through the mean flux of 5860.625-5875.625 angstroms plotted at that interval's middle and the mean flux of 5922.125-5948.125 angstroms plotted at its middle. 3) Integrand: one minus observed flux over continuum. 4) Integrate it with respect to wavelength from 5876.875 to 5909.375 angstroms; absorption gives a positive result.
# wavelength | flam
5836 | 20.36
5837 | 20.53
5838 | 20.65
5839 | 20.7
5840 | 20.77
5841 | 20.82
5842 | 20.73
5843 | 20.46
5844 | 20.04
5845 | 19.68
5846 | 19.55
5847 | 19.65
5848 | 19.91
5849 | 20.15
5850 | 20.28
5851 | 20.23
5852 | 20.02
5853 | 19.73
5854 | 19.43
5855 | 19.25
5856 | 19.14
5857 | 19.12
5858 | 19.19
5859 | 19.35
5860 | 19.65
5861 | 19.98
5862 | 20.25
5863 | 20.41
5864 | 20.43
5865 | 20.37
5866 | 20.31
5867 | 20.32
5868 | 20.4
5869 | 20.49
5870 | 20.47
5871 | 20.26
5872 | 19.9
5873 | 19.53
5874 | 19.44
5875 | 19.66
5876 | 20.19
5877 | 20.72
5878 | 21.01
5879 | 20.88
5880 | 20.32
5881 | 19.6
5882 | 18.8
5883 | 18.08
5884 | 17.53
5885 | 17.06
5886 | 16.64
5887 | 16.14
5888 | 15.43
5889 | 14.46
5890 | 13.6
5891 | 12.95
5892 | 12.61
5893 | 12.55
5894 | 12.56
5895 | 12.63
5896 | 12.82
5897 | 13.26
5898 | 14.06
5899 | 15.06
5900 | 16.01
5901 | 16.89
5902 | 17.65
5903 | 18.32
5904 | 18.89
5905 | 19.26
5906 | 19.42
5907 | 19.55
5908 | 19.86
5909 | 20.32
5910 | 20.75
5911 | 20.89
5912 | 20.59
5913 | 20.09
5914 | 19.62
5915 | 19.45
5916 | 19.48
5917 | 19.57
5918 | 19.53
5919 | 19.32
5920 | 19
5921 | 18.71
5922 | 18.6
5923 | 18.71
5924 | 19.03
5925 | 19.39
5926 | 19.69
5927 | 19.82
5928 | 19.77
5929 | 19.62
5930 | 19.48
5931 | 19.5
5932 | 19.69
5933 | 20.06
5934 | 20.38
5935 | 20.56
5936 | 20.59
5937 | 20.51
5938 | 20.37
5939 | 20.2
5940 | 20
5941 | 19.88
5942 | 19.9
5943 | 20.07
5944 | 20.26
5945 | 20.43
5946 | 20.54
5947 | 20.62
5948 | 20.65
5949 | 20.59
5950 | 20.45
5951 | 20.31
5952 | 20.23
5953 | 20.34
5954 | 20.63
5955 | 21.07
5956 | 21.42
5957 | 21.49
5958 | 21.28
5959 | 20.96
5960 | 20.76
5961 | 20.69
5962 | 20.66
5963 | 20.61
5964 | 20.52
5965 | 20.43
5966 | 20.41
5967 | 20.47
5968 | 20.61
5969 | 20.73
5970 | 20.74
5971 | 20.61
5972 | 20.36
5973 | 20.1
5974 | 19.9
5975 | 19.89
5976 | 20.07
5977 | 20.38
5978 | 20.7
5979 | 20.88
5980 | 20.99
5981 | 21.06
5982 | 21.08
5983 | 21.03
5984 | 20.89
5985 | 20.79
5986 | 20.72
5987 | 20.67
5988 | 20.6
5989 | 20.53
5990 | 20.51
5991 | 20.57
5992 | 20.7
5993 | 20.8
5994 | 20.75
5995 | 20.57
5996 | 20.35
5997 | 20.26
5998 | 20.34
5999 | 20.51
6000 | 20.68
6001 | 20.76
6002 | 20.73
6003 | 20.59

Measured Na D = 5.4 angstroms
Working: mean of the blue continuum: 20.1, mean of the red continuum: 20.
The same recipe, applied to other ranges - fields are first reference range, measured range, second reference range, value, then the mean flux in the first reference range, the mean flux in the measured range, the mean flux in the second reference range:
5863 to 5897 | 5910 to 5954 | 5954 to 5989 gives -1.13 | 17.8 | 19.9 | 20.7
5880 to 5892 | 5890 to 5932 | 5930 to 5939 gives 1.15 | 16.4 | 17.9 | 20.2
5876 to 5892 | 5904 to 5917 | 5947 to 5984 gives -0.97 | 17.5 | 19.9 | 20.6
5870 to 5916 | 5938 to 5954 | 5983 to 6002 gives -0.86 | 17.7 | 20.3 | 20.6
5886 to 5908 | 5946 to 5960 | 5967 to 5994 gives -1.34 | 15.6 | 20.8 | 20.6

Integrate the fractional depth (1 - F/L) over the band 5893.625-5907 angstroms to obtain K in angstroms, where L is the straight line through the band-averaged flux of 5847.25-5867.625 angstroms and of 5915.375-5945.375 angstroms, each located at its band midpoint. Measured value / 2.5 angstroms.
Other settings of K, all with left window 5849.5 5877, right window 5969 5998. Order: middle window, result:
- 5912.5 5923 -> 0.5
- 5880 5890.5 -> 1.6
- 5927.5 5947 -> 0.2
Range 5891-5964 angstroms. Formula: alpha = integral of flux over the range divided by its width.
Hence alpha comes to 19.1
